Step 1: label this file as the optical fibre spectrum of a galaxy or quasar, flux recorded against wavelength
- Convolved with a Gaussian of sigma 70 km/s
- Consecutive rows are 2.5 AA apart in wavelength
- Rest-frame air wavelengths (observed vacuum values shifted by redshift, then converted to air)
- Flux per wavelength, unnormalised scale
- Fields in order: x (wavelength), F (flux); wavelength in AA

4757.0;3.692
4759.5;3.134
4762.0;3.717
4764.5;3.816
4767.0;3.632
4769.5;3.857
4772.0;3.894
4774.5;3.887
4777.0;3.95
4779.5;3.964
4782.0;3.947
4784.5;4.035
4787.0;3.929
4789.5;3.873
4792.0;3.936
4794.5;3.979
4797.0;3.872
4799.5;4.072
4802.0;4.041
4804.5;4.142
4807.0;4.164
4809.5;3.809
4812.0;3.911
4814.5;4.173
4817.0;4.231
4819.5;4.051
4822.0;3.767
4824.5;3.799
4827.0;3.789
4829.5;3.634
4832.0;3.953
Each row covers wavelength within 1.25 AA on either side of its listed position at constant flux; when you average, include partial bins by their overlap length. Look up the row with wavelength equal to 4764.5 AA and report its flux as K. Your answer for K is 3.816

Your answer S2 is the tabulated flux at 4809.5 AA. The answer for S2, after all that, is 3.809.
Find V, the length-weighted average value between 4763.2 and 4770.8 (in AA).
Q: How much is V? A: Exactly 3.77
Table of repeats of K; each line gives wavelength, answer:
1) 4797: 3.872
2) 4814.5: 4.173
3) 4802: 4.041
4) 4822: 3.767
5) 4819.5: 4.051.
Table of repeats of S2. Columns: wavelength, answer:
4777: 3.95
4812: 3.911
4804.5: 4.142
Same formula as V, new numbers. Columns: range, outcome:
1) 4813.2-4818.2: 4.2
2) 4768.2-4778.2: 3.9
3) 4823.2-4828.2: 3.79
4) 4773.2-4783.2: 3.94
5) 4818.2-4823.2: 3.91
